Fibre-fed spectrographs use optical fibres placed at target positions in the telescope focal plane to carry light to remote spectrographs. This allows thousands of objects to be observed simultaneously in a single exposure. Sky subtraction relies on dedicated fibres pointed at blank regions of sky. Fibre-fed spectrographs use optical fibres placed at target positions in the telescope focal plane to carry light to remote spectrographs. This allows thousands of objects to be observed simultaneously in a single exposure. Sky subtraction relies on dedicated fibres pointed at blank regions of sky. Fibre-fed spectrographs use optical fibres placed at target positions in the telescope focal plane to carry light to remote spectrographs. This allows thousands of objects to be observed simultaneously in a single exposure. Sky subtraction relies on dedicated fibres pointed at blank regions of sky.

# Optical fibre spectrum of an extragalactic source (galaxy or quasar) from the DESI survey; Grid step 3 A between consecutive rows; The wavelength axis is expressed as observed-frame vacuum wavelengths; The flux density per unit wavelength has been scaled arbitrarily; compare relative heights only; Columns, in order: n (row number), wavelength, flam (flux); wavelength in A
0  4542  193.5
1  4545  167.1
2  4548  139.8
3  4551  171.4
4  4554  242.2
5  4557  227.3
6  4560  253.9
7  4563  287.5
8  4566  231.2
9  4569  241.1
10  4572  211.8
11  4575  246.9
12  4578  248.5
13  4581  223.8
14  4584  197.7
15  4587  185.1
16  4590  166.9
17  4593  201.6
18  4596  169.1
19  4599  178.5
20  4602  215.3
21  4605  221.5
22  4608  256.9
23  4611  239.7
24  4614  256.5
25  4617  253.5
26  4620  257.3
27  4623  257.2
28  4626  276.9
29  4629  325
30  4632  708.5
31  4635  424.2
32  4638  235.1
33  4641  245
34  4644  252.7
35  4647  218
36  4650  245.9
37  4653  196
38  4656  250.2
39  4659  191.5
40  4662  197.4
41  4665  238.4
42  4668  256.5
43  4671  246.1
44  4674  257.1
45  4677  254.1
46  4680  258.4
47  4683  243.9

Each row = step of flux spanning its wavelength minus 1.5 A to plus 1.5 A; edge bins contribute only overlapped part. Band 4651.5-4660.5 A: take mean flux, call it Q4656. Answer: 213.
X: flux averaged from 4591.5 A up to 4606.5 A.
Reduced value 197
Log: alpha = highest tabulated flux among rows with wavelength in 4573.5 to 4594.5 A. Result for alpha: 248.5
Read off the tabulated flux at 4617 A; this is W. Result 253.5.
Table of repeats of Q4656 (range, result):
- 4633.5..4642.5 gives 301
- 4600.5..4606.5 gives 218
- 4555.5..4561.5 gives 241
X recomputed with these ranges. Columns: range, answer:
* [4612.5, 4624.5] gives 256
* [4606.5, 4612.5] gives 248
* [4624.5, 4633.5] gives 437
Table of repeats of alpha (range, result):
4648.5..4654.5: 245.9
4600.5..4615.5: 256.9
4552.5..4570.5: 287.5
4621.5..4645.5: 708.5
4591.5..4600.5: 201.6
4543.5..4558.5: 242.2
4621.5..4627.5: 276.9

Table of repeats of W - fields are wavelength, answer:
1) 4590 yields 166.9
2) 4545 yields 167.1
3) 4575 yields 246.9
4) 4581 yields 223.8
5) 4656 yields 250.2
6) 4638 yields 235.1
